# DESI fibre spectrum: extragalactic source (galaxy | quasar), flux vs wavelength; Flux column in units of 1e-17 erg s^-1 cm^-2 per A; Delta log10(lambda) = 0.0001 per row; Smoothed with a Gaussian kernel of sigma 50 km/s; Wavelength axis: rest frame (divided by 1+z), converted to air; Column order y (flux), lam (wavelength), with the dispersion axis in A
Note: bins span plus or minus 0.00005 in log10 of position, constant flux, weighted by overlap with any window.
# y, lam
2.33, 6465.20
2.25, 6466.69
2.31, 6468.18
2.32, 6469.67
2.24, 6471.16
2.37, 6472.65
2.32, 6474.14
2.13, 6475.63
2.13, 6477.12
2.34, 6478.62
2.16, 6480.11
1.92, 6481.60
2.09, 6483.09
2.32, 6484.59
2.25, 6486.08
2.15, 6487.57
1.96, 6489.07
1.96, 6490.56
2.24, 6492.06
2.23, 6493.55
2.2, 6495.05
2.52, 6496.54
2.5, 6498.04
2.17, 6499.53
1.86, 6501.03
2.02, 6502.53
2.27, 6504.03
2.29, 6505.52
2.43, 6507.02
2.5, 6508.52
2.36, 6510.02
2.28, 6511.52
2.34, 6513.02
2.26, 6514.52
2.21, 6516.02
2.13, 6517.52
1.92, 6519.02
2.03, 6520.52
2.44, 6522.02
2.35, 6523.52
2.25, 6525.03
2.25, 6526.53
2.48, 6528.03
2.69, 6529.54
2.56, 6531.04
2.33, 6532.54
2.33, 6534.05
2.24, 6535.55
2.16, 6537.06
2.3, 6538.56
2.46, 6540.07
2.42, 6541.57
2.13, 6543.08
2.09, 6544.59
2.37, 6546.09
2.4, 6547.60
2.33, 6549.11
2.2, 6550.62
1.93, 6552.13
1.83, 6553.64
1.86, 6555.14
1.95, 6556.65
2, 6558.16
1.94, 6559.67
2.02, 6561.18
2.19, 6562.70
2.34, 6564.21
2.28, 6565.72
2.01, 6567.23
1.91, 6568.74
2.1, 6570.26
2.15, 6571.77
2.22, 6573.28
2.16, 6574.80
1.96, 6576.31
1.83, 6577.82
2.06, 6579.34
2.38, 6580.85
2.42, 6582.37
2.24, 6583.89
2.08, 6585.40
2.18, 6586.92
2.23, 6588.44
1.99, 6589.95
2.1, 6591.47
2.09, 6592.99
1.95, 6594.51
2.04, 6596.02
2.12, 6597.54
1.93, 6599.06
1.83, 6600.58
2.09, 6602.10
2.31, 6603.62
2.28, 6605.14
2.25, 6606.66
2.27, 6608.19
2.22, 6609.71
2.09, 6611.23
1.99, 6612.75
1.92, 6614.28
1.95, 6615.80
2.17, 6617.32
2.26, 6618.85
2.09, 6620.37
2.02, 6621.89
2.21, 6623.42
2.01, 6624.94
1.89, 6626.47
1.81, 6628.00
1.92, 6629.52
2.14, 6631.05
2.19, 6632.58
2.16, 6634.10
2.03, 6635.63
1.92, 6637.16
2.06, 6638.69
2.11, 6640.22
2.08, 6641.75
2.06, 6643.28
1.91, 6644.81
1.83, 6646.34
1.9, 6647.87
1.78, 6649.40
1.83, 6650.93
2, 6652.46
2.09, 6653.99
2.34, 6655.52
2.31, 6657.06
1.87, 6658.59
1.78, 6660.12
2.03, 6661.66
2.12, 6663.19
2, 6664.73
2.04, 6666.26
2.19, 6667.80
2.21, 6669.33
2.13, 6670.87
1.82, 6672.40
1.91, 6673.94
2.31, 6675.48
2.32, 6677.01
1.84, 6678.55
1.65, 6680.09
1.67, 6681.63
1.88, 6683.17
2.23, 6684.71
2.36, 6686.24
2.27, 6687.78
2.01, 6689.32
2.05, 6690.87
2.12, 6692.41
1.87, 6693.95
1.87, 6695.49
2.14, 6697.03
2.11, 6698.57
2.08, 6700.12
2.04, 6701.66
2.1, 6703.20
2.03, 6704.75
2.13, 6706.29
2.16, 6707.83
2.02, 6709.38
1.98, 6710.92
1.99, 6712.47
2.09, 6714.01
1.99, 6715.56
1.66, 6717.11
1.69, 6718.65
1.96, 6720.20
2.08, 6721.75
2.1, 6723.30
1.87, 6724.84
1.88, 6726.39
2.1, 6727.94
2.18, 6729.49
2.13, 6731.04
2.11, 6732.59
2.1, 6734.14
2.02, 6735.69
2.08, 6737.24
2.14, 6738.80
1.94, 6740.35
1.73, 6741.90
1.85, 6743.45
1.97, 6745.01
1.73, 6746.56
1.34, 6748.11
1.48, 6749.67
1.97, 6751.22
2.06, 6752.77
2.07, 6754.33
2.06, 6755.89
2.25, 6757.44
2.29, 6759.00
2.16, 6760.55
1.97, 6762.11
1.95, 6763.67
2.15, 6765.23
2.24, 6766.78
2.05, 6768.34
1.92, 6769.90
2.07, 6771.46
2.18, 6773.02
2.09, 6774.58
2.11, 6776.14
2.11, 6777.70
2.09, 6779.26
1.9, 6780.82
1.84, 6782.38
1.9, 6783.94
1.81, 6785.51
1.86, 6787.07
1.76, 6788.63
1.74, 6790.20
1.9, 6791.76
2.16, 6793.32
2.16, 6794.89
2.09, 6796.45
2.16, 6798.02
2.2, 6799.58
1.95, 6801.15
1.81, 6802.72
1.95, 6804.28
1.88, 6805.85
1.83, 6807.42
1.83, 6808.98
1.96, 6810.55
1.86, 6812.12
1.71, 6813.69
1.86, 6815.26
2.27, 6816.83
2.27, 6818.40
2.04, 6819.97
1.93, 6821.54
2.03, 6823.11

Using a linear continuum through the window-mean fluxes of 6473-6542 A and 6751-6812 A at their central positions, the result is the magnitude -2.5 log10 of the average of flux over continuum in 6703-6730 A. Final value 0.039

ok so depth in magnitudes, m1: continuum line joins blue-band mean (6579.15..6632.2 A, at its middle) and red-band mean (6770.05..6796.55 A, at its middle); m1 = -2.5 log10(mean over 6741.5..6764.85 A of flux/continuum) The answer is 0.04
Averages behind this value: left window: 2.1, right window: 1.98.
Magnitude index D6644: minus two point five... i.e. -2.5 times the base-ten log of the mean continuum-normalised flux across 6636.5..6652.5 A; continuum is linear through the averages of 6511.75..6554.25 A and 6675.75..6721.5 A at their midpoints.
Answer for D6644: 0.079 mag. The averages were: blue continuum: 2.27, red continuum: 2.01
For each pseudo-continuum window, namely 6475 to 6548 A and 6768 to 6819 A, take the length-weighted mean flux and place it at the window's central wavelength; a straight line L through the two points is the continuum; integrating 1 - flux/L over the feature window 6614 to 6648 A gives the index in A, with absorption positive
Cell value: 1.7 A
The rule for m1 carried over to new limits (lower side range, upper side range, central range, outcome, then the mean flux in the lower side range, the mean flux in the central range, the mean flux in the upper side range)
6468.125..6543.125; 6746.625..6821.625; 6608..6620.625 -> 0.03 mag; 2.26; 2.1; 1.98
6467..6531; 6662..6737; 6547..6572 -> 0.05 mag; 2.25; 2.08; 2.03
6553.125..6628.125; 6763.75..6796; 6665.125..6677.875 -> -0.03 mag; 2.09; 2.11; 2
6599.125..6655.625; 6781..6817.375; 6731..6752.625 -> 0.04 mag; 2.05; 1.9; 1.93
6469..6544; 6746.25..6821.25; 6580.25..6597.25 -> 0.01 mag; 2.26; 2.15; 1.98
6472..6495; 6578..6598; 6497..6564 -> -0.04 mag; 2.17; 2.23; 2.14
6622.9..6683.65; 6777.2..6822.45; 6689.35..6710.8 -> -0.03 mag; 2.01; 2.05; 1.96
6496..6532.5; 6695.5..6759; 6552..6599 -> 0.06 mag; 2.3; 2.08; 1.99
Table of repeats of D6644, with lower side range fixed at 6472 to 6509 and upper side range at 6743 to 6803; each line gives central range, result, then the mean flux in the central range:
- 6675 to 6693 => 0.00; 2.05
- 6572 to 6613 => 0.00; 2.12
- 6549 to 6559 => 0.09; 1.99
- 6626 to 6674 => 0.04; 2.02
